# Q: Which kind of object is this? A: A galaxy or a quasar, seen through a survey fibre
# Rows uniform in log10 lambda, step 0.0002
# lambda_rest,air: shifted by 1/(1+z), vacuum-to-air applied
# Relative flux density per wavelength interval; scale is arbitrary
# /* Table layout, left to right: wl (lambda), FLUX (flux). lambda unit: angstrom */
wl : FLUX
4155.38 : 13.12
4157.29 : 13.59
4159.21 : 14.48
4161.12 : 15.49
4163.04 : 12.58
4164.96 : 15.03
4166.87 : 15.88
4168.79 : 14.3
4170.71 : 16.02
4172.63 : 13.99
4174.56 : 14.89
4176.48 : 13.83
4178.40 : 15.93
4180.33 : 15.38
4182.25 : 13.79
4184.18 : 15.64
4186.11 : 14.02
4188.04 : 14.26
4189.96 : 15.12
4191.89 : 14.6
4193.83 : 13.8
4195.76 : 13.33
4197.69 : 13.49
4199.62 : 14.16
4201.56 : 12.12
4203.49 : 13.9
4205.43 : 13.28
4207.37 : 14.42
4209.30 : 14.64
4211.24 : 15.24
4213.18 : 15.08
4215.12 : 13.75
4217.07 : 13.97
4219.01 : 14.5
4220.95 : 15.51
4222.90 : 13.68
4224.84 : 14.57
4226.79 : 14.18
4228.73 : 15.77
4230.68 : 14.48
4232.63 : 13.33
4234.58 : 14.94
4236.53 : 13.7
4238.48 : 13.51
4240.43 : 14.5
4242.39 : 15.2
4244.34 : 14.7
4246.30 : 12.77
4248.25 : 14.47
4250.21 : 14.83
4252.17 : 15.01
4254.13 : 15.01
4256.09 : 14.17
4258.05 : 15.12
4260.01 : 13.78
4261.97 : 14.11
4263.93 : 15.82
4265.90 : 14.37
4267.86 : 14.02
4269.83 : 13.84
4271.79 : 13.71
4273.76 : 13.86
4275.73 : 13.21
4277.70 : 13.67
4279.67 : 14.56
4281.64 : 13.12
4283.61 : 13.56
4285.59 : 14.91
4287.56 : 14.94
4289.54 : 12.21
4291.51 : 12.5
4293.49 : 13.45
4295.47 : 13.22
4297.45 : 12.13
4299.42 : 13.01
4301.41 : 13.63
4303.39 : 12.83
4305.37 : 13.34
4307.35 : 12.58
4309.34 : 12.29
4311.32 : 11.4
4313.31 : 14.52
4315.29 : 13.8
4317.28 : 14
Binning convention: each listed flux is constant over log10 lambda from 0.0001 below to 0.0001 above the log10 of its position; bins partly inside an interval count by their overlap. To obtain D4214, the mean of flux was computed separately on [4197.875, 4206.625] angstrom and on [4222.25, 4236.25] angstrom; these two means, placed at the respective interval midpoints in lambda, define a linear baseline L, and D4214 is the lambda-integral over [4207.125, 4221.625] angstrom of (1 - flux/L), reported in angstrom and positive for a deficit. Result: -0.8 angstrom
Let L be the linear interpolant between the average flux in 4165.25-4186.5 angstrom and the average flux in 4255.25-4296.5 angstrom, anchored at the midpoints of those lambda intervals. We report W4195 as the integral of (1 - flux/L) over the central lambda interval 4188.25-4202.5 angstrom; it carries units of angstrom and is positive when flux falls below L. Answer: 0.86 angstrom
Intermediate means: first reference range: 14.9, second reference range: 13.9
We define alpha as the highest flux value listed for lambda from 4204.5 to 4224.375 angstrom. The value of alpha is 15.51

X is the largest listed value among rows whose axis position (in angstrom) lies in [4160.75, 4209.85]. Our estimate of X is 16.02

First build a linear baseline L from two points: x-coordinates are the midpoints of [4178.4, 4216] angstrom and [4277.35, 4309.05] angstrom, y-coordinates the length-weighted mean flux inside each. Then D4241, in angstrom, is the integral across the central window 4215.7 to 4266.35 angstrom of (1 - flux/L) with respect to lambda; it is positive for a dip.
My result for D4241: -2.31 angstrom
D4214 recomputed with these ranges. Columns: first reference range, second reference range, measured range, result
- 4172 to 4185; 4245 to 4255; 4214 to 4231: 0.1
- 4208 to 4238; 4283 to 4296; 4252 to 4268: -0.7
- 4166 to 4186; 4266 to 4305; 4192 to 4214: 0.9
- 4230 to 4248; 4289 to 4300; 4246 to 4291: -2.4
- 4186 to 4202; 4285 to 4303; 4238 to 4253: -0.9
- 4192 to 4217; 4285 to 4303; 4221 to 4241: -0.8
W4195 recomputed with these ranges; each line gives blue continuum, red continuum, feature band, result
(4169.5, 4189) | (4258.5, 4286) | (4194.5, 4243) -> 0.9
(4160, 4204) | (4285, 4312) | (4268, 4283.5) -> -0.5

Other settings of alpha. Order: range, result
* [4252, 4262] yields 15.12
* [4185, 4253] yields 15.77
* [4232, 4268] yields 15.82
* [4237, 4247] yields 15.2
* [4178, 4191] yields 15.93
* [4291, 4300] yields 13.45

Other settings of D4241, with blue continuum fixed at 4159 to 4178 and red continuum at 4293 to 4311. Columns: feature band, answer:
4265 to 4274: -0.44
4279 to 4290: -0.70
